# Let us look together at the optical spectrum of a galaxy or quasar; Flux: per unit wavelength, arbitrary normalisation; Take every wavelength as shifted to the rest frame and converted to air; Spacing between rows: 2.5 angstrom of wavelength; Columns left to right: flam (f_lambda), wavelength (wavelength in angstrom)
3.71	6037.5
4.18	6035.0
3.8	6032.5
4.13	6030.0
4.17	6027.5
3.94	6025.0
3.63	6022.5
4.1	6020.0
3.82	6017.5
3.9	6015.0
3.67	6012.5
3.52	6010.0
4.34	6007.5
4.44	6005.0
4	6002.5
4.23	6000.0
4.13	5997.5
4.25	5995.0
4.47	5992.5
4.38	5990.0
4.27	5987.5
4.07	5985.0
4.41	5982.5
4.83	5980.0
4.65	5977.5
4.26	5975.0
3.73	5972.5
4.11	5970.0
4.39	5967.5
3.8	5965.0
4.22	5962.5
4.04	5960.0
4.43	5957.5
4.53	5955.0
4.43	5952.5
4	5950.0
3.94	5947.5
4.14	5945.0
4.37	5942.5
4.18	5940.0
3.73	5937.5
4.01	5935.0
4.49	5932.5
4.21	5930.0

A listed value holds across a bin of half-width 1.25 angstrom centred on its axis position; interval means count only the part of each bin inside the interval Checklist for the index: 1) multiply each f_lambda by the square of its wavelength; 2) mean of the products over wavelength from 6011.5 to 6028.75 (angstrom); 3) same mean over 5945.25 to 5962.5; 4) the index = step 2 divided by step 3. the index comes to 0.94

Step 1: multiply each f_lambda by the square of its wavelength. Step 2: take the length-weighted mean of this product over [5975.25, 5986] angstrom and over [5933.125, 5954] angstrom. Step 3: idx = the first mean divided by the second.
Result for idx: 1.10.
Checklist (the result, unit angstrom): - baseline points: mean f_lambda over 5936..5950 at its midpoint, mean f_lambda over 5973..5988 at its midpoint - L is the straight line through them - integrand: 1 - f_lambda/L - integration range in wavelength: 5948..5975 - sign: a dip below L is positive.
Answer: 0.4 angstrom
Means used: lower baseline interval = 4.06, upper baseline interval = 4.39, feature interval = 4.17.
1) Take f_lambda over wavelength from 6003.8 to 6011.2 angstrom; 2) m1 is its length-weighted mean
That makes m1 4.1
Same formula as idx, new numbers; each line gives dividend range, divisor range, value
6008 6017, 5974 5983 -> 0.83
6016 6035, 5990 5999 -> 0.93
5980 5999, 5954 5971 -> 1.03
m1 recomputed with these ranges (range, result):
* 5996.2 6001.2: 4.18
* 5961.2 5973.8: 4.05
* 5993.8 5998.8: 4.19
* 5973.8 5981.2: 4.58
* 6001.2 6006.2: 4.22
